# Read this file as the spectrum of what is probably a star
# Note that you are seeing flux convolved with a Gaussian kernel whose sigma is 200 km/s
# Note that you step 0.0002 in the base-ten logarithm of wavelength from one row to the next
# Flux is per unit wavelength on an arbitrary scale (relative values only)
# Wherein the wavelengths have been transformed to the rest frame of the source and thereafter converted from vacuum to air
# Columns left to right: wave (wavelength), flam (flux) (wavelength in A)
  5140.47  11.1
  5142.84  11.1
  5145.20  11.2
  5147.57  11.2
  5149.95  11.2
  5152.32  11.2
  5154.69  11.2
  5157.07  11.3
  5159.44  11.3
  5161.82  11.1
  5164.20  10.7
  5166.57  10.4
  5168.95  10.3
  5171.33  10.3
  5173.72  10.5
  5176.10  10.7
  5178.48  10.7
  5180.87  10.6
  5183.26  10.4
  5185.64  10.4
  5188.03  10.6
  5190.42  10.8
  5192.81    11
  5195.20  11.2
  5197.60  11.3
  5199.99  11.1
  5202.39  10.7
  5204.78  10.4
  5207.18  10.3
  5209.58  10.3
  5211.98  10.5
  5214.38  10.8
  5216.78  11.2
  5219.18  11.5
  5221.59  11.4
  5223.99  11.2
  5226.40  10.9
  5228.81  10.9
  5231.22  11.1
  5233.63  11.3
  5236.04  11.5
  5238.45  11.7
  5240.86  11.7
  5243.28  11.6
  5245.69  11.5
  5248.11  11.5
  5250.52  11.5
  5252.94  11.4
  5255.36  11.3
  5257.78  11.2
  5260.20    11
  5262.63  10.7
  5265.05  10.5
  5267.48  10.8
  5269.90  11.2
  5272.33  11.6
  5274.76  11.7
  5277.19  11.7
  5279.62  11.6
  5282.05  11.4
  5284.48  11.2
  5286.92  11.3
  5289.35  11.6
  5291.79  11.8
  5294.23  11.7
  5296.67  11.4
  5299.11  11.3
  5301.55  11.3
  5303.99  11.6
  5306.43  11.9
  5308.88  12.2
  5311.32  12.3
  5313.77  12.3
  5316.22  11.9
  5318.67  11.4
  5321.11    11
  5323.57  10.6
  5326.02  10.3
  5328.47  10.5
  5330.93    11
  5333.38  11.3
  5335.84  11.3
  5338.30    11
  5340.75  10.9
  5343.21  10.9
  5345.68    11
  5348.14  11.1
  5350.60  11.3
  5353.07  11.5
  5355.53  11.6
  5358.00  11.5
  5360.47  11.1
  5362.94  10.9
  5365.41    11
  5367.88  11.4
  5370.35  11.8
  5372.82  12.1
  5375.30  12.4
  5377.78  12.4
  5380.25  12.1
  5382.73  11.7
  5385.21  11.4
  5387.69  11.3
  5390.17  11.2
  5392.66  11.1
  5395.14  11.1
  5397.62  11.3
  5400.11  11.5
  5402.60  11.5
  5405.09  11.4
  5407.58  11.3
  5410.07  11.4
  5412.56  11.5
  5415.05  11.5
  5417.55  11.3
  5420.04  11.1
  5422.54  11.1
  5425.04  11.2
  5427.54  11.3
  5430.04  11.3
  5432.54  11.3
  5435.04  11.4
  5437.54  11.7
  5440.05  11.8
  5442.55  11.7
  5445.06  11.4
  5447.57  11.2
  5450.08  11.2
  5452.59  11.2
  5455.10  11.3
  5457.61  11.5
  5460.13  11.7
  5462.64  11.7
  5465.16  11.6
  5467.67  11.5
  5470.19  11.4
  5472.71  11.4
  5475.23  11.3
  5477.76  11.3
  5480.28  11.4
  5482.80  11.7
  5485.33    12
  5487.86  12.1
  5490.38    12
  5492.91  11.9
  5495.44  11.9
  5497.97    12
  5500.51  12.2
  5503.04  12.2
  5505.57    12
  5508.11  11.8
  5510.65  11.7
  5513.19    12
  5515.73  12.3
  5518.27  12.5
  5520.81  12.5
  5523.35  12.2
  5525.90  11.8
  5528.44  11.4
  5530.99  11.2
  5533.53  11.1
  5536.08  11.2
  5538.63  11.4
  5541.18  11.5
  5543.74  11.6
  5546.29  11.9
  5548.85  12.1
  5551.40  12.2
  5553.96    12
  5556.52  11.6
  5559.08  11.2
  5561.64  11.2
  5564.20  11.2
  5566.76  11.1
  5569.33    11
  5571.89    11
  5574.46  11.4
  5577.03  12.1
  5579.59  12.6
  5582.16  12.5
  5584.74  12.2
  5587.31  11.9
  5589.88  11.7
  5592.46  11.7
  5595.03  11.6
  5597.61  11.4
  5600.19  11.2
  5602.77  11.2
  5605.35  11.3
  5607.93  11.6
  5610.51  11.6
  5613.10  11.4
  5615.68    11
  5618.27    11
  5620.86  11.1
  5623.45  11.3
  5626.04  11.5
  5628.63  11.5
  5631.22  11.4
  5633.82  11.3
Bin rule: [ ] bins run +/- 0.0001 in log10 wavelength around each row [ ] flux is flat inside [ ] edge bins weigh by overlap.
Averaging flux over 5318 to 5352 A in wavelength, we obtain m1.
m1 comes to 11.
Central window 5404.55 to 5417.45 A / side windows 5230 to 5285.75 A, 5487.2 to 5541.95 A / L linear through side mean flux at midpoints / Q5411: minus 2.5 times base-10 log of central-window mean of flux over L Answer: 0.02 mag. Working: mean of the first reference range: 11.3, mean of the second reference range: 11.9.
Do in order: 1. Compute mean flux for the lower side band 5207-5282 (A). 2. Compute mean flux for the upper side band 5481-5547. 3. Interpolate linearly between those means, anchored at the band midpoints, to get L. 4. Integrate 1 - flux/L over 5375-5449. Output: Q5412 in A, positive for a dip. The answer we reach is 1.0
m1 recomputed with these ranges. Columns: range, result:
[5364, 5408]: 11.6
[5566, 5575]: 11.1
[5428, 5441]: 11.5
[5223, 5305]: 11.3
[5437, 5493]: 11.6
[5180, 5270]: 11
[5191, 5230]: 10.9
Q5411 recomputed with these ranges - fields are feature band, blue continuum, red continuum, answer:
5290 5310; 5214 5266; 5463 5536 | -0.02 mag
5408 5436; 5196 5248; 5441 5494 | 0.01 mag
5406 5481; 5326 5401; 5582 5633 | 0.00 mag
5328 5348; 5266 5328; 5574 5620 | 0.05 mag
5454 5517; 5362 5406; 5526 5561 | -0.02 mag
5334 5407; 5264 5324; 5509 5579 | 0.01 mag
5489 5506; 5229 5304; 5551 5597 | -0.04 mag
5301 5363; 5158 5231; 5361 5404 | 0.00 mag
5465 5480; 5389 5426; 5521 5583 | 0.00 mag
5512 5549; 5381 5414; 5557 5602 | -0.02 mag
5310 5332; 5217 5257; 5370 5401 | 0.03 mag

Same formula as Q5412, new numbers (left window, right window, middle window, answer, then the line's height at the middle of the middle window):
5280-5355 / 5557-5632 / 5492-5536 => -1.77 A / 11.4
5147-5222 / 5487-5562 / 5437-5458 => 0.30 A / 11.6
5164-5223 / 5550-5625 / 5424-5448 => -0.47 A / 11.2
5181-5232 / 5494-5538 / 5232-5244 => -0.64 A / 11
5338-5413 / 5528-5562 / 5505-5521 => -0.78 A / 11.5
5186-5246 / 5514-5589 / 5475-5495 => -0.26 A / 11.6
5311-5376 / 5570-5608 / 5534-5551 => -0.02 A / 11.6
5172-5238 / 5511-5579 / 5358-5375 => -0.31 A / 11.2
